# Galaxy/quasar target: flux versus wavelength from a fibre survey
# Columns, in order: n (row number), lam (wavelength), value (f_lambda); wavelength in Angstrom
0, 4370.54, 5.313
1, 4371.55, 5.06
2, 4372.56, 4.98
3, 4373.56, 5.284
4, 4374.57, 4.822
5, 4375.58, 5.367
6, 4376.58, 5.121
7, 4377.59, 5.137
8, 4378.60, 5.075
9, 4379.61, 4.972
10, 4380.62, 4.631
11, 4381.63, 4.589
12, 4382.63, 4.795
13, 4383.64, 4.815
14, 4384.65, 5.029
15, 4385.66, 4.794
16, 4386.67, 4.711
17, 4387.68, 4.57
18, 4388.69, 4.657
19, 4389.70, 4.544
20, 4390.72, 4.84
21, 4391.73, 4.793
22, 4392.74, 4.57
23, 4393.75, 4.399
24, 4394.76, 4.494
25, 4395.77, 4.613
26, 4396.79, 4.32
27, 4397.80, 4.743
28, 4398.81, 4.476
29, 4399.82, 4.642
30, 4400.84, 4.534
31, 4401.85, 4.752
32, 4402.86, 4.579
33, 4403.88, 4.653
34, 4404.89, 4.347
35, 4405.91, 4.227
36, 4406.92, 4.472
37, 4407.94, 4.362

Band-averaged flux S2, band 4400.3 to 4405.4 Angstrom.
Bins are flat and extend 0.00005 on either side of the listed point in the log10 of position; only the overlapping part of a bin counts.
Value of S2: 4.57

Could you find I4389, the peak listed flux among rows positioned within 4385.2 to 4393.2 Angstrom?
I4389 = 4.84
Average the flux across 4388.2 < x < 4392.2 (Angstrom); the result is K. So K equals 4.7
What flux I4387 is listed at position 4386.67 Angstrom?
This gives 4.711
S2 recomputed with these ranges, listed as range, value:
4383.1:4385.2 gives 4.91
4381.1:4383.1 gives 4.71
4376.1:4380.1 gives 5.07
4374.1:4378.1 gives 5.12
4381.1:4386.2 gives 4.81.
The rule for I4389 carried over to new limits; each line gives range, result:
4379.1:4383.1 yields 4.972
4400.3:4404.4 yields 4.752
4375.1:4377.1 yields 5.367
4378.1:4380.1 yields 5.075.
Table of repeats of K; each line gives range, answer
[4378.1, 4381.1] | 4.89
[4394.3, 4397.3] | 4.47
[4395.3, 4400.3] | 4.56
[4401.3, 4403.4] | 4.66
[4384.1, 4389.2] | 4.75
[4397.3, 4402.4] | 4.63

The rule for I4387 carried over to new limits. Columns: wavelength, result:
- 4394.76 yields 4.494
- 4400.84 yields 4.534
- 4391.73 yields 4.793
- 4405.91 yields 4.227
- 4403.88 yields 4.653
